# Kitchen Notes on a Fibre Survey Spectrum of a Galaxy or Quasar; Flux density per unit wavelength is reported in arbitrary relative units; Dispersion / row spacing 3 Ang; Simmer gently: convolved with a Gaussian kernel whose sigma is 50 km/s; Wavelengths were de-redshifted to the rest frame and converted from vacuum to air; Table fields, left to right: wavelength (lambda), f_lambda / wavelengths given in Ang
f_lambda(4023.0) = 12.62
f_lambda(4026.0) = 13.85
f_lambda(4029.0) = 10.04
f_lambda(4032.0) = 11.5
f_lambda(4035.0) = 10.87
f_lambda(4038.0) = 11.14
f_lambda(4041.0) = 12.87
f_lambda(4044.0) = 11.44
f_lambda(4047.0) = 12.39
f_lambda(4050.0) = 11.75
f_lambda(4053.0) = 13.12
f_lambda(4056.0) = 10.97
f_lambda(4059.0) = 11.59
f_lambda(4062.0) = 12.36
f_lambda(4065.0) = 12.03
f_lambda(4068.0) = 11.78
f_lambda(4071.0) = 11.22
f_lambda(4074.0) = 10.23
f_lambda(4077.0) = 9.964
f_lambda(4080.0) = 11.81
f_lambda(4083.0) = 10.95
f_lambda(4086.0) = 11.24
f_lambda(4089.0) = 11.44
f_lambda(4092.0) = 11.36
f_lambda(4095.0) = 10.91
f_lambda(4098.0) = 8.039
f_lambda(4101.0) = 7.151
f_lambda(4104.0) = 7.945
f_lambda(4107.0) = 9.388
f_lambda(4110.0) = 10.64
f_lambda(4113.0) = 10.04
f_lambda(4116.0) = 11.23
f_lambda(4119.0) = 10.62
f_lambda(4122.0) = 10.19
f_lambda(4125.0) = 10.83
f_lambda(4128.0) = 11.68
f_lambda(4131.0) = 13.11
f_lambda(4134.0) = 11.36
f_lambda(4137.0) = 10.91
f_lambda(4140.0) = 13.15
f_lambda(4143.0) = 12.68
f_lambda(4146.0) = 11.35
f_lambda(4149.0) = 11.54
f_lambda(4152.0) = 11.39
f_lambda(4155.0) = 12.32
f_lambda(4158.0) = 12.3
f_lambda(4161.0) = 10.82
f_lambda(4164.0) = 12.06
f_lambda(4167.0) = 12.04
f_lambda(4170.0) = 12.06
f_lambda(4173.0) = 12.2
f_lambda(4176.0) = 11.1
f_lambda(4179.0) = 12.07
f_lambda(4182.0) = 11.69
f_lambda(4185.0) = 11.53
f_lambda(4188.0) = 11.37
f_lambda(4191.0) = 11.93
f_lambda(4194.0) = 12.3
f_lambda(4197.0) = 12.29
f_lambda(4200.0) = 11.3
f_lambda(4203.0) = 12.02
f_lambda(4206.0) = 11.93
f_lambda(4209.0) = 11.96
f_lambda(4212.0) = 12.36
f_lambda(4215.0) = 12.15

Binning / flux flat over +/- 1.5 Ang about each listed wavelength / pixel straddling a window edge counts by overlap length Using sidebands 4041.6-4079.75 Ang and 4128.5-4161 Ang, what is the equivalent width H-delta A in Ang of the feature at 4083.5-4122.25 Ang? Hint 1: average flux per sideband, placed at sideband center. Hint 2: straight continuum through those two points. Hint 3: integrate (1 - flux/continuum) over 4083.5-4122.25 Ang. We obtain 5.7 Ang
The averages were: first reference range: 11.6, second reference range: 11.9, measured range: 10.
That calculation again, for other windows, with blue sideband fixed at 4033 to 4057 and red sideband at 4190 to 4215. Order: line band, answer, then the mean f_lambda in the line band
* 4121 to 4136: 0.6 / 11.5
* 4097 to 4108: 3.5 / 8.08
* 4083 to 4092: 0.5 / 11.3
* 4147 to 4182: 0.5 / 11.8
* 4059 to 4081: 0.9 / 11.3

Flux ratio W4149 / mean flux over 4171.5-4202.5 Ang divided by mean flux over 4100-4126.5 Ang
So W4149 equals 1.2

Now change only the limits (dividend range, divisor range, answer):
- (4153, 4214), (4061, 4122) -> 1.13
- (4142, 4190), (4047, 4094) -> 1.03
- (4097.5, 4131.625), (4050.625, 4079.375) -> 0.87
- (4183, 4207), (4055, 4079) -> 1.05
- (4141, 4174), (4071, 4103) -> 1.15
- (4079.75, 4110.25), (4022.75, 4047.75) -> 0.85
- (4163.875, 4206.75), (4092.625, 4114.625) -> 1.28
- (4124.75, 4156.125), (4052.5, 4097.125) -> 1.05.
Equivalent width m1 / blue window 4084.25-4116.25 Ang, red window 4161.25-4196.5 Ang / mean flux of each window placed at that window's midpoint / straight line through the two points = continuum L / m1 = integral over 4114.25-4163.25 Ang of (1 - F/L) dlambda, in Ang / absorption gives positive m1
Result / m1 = -3.4 Ang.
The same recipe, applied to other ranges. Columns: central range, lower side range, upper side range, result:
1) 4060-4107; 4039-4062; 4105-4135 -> 3.9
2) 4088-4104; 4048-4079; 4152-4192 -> 2.8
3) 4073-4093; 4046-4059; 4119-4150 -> 1.4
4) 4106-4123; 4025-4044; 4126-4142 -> 2.2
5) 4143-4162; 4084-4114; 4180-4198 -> -1.2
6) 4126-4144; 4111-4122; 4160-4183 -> -1.8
